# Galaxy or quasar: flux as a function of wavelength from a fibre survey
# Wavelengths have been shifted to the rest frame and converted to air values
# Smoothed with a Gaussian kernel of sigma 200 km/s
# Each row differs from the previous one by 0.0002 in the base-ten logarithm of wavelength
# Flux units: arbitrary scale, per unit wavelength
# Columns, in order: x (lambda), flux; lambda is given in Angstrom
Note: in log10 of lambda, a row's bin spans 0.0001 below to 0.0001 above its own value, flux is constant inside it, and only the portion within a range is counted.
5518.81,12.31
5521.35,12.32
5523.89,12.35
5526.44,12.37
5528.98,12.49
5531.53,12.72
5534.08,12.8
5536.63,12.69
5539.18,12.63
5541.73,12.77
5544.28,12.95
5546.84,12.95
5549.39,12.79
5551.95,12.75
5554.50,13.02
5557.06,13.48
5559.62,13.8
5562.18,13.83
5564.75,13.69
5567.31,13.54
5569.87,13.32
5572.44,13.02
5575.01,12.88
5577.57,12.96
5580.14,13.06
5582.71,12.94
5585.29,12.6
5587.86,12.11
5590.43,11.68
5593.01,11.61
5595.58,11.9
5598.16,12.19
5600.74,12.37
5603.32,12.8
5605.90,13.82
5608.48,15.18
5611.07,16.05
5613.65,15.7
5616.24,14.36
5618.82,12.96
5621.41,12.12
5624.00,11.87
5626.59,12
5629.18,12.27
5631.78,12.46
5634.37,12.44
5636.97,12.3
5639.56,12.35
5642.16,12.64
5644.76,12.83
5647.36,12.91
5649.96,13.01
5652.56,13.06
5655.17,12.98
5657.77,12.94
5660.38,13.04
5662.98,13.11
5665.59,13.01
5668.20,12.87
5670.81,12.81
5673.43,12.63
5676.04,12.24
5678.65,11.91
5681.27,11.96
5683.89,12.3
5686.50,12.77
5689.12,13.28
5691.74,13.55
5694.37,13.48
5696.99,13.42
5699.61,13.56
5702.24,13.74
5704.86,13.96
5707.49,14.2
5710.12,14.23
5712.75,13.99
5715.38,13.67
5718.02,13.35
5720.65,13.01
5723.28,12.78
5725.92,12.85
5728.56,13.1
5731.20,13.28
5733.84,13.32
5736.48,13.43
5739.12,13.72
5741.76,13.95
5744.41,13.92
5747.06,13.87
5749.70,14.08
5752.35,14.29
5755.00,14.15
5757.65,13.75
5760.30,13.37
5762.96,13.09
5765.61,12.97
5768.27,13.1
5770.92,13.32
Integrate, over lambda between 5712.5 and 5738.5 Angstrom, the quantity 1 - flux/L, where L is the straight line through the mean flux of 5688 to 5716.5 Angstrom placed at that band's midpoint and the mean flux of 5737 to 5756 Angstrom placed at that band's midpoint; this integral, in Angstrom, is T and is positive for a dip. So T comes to 1.1 Angstrom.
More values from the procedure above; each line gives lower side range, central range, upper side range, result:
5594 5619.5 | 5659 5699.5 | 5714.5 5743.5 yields 1.91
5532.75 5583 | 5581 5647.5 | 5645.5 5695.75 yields 0.52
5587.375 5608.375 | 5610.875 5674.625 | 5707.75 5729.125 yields -0.54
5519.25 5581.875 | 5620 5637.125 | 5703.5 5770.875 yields 1.31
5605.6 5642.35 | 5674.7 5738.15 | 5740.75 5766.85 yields 1.55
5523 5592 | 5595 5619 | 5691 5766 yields -1.33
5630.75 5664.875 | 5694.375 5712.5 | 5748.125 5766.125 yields -0.79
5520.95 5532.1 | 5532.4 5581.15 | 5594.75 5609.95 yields -1.50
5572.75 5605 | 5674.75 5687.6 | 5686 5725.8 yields 1.04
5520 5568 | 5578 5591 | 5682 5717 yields 0.53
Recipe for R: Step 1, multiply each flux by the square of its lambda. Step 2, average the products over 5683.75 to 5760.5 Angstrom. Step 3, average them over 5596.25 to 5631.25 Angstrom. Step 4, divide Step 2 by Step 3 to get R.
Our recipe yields 1.06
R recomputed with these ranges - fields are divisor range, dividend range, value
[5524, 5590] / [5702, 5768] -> 1.12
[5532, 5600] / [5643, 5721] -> 1.07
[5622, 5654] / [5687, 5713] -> 1.12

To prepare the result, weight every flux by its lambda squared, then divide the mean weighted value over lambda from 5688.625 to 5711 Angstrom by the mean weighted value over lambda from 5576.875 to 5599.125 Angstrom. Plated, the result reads 1.2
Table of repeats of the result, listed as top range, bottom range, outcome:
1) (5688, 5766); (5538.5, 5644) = 1.10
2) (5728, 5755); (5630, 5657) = 1.12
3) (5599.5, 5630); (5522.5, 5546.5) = 1.10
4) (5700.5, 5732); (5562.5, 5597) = 1.11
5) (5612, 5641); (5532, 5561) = 1.02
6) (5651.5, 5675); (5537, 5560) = 1.04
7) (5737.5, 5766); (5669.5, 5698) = 1.11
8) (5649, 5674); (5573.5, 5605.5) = 1.07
